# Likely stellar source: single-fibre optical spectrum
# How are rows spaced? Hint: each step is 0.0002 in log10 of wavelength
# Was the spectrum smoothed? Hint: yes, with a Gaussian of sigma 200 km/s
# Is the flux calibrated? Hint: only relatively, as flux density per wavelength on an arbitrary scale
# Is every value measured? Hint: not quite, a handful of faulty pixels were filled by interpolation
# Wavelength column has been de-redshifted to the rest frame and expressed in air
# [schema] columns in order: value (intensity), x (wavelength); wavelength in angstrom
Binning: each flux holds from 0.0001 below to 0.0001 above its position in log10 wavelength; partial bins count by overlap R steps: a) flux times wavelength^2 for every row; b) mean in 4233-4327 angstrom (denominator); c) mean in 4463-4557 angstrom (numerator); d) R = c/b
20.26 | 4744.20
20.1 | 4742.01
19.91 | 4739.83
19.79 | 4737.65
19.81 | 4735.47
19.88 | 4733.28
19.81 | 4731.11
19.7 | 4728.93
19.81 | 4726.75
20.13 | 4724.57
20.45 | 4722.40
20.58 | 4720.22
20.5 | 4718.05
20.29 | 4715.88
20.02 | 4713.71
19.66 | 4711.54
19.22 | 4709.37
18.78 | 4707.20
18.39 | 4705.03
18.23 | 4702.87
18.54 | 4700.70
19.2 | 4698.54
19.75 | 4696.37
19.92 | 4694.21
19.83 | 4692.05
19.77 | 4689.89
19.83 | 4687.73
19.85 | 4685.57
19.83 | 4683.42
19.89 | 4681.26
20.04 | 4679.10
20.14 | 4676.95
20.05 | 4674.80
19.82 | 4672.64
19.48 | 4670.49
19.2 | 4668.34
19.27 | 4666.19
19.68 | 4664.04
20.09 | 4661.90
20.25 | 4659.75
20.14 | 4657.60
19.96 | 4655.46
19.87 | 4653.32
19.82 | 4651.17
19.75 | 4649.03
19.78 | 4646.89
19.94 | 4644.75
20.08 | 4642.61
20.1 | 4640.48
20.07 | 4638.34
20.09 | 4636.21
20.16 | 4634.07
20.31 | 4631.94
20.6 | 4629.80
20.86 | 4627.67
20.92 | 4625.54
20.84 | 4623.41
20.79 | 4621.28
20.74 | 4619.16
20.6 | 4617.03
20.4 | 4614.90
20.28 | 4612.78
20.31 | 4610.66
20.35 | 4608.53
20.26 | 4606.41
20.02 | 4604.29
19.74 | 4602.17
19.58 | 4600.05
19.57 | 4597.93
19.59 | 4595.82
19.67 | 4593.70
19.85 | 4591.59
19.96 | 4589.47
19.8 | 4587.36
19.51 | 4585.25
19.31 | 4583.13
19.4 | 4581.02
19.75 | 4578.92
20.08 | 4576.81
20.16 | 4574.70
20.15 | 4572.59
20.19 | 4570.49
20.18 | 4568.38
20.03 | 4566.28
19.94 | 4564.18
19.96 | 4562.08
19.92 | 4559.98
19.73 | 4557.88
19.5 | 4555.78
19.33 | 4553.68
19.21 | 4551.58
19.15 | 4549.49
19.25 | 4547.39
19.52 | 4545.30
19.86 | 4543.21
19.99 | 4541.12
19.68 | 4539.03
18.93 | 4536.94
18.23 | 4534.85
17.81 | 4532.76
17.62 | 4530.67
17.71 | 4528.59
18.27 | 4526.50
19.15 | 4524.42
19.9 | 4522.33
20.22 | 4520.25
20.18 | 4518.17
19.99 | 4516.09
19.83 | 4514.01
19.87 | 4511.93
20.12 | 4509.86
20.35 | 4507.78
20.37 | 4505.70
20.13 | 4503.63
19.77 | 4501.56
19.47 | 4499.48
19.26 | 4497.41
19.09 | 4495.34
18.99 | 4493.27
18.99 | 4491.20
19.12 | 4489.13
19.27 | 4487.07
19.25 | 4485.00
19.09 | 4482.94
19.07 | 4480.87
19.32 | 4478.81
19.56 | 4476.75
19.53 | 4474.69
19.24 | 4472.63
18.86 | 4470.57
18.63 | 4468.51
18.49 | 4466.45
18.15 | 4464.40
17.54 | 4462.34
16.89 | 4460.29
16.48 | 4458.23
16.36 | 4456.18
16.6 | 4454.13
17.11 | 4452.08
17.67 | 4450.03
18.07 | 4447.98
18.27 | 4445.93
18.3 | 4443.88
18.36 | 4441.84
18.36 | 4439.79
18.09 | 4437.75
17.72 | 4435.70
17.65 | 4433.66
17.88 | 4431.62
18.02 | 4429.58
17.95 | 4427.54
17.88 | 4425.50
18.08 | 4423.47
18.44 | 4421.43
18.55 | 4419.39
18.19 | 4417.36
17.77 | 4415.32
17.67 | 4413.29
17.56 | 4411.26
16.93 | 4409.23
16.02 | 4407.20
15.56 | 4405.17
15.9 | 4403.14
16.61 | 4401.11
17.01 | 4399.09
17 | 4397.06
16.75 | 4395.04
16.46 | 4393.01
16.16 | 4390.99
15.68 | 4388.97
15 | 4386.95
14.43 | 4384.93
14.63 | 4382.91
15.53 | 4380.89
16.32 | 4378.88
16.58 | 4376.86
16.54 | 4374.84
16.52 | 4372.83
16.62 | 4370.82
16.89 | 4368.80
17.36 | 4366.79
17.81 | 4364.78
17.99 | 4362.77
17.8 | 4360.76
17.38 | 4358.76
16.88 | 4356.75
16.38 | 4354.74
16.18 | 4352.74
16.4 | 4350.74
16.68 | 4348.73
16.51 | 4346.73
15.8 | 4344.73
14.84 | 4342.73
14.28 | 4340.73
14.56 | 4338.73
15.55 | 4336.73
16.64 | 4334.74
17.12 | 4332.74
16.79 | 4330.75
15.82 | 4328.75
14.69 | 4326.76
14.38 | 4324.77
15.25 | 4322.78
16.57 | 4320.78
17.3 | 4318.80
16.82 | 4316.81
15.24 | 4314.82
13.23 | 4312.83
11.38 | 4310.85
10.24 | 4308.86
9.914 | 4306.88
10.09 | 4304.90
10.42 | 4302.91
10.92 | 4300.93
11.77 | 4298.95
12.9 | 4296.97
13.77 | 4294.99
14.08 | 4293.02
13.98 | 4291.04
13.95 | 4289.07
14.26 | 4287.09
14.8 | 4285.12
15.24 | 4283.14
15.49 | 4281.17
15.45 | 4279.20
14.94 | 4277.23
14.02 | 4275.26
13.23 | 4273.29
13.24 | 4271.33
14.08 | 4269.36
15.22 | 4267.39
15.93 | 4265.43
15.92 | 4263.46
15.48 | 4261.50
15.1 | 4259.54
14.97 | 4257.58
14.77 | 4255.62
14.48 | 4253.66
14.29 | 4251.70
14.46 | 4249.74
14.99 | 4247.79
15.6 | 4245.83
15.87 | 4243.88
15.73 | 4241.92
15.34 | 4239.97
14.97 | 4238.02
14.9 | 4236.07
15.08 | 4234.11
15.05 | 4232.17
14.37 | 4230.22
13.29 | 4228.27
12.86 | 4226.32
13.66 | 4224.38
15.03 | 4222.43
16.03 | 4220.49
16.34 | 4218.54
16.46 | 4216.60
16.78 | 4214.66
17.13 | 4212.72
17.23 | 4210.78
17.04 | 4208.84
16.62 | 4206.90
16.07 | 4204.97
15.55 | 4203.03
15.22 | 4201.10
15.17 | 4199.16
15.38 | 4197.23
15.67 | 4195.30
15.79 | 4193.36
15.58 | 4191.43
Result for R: 1.5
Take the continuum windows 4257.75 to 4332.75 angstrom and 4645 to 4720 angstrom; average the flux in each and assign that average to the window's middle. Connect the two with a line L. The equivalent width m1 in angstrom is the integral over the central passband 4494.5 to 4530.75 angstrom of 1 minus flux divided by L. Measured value -4.9 angstrom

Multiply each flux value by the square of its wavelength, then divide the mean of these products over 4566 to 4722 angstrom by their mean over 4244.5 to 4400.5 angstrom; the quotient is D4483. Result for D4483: 1.52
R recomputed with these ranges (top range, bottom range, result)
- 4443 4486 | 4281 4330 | 1.43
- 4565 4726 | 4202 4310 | 1.64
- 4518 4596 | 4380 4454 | 1.21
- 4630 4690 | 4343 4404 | 1.38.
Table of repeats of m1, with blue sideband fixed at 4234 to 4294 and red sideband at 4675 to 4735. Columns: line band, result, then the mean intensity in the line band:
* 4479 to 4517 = -4.6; 19.6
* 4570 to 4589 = -1.5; 19.8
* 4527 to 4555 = -1.6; 18.9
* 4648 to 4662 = -0.6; 20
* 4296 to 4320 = 4.3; 12.6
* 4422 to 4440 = -1.4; 18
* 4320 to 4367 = -1.5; 16.2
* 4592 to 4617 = -1.9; 20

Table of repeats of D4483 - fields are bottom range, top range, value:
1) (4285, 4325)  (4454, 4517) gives 1.55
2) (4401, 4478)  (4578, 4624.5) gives 1.21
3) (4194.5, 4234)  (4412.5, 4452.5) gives 1.28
